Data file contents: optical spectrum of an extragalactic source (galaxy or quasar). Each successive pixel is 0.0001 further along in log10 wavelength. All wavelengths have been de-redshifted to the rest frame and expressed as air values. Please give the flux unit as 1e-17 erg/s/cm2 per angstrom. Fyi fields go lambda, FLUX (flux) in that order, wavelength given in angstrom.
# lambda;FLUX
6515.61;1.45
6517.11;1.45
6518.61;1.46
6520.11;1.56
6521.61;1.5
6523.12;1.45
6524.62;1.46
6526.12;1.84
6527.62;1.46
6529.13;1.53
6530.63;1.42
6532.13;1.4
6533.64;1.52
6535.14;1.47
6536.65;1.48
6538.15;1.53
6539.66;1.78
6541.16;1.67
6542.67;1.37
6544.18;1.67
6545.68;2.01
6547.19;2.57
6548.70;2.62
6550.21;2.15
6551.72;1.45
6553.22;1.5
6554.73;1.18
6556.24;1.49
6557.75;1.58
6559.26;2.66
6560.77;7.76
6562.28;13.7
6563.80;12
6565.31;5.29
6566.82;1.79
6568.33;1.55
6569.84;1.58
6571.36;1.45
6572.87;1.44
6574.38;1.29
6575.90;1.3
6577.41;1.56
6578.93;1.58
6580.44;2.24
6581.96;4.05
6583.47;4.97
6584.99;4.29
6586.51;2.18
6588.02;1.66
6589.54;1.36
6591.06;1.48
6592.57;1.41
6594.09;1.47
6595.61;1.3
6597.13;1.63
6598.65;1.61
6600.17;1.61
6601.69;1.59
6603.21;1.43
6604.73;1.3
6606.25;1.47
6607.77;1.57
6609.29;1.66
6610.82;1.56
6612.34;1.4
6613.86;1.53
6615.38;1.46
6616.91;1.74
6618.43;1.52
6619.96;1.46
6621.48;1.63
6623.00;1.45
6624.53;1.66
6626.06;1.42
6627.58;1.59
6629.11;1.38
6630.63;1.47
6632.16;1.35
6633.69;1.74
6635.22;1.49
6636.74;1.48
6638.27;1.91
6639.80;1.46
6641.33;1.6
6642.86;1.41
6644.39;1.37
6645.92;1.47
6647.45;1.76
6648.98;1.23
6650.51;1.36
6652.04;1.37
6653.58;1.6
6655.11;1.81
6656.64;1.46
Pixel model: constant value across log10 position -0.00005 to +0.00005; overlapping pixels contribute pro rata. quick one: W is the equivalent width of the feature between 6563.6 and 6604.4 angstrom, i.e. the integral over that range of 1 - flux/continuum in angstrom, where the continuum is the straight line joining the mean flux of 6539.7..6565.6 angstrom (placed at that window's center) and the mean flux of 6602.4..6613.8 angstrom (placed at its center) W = 3.1 angstrom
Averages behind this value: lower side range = 3.61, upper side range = 1.49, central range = 2.27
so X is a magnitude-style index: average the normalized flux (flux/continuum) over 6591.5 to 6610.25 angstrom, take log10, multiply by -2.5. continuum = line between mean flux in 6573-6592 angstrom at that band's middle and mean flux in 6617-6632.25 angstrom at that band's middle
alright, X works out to 0.28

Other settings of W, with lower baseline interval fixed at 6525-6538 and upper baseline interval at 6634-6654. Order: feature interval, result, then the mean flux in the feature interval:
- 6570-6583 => -3.5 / 1.92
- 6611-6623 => -0.2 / 1.53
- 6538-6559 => -3.7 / 1.78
